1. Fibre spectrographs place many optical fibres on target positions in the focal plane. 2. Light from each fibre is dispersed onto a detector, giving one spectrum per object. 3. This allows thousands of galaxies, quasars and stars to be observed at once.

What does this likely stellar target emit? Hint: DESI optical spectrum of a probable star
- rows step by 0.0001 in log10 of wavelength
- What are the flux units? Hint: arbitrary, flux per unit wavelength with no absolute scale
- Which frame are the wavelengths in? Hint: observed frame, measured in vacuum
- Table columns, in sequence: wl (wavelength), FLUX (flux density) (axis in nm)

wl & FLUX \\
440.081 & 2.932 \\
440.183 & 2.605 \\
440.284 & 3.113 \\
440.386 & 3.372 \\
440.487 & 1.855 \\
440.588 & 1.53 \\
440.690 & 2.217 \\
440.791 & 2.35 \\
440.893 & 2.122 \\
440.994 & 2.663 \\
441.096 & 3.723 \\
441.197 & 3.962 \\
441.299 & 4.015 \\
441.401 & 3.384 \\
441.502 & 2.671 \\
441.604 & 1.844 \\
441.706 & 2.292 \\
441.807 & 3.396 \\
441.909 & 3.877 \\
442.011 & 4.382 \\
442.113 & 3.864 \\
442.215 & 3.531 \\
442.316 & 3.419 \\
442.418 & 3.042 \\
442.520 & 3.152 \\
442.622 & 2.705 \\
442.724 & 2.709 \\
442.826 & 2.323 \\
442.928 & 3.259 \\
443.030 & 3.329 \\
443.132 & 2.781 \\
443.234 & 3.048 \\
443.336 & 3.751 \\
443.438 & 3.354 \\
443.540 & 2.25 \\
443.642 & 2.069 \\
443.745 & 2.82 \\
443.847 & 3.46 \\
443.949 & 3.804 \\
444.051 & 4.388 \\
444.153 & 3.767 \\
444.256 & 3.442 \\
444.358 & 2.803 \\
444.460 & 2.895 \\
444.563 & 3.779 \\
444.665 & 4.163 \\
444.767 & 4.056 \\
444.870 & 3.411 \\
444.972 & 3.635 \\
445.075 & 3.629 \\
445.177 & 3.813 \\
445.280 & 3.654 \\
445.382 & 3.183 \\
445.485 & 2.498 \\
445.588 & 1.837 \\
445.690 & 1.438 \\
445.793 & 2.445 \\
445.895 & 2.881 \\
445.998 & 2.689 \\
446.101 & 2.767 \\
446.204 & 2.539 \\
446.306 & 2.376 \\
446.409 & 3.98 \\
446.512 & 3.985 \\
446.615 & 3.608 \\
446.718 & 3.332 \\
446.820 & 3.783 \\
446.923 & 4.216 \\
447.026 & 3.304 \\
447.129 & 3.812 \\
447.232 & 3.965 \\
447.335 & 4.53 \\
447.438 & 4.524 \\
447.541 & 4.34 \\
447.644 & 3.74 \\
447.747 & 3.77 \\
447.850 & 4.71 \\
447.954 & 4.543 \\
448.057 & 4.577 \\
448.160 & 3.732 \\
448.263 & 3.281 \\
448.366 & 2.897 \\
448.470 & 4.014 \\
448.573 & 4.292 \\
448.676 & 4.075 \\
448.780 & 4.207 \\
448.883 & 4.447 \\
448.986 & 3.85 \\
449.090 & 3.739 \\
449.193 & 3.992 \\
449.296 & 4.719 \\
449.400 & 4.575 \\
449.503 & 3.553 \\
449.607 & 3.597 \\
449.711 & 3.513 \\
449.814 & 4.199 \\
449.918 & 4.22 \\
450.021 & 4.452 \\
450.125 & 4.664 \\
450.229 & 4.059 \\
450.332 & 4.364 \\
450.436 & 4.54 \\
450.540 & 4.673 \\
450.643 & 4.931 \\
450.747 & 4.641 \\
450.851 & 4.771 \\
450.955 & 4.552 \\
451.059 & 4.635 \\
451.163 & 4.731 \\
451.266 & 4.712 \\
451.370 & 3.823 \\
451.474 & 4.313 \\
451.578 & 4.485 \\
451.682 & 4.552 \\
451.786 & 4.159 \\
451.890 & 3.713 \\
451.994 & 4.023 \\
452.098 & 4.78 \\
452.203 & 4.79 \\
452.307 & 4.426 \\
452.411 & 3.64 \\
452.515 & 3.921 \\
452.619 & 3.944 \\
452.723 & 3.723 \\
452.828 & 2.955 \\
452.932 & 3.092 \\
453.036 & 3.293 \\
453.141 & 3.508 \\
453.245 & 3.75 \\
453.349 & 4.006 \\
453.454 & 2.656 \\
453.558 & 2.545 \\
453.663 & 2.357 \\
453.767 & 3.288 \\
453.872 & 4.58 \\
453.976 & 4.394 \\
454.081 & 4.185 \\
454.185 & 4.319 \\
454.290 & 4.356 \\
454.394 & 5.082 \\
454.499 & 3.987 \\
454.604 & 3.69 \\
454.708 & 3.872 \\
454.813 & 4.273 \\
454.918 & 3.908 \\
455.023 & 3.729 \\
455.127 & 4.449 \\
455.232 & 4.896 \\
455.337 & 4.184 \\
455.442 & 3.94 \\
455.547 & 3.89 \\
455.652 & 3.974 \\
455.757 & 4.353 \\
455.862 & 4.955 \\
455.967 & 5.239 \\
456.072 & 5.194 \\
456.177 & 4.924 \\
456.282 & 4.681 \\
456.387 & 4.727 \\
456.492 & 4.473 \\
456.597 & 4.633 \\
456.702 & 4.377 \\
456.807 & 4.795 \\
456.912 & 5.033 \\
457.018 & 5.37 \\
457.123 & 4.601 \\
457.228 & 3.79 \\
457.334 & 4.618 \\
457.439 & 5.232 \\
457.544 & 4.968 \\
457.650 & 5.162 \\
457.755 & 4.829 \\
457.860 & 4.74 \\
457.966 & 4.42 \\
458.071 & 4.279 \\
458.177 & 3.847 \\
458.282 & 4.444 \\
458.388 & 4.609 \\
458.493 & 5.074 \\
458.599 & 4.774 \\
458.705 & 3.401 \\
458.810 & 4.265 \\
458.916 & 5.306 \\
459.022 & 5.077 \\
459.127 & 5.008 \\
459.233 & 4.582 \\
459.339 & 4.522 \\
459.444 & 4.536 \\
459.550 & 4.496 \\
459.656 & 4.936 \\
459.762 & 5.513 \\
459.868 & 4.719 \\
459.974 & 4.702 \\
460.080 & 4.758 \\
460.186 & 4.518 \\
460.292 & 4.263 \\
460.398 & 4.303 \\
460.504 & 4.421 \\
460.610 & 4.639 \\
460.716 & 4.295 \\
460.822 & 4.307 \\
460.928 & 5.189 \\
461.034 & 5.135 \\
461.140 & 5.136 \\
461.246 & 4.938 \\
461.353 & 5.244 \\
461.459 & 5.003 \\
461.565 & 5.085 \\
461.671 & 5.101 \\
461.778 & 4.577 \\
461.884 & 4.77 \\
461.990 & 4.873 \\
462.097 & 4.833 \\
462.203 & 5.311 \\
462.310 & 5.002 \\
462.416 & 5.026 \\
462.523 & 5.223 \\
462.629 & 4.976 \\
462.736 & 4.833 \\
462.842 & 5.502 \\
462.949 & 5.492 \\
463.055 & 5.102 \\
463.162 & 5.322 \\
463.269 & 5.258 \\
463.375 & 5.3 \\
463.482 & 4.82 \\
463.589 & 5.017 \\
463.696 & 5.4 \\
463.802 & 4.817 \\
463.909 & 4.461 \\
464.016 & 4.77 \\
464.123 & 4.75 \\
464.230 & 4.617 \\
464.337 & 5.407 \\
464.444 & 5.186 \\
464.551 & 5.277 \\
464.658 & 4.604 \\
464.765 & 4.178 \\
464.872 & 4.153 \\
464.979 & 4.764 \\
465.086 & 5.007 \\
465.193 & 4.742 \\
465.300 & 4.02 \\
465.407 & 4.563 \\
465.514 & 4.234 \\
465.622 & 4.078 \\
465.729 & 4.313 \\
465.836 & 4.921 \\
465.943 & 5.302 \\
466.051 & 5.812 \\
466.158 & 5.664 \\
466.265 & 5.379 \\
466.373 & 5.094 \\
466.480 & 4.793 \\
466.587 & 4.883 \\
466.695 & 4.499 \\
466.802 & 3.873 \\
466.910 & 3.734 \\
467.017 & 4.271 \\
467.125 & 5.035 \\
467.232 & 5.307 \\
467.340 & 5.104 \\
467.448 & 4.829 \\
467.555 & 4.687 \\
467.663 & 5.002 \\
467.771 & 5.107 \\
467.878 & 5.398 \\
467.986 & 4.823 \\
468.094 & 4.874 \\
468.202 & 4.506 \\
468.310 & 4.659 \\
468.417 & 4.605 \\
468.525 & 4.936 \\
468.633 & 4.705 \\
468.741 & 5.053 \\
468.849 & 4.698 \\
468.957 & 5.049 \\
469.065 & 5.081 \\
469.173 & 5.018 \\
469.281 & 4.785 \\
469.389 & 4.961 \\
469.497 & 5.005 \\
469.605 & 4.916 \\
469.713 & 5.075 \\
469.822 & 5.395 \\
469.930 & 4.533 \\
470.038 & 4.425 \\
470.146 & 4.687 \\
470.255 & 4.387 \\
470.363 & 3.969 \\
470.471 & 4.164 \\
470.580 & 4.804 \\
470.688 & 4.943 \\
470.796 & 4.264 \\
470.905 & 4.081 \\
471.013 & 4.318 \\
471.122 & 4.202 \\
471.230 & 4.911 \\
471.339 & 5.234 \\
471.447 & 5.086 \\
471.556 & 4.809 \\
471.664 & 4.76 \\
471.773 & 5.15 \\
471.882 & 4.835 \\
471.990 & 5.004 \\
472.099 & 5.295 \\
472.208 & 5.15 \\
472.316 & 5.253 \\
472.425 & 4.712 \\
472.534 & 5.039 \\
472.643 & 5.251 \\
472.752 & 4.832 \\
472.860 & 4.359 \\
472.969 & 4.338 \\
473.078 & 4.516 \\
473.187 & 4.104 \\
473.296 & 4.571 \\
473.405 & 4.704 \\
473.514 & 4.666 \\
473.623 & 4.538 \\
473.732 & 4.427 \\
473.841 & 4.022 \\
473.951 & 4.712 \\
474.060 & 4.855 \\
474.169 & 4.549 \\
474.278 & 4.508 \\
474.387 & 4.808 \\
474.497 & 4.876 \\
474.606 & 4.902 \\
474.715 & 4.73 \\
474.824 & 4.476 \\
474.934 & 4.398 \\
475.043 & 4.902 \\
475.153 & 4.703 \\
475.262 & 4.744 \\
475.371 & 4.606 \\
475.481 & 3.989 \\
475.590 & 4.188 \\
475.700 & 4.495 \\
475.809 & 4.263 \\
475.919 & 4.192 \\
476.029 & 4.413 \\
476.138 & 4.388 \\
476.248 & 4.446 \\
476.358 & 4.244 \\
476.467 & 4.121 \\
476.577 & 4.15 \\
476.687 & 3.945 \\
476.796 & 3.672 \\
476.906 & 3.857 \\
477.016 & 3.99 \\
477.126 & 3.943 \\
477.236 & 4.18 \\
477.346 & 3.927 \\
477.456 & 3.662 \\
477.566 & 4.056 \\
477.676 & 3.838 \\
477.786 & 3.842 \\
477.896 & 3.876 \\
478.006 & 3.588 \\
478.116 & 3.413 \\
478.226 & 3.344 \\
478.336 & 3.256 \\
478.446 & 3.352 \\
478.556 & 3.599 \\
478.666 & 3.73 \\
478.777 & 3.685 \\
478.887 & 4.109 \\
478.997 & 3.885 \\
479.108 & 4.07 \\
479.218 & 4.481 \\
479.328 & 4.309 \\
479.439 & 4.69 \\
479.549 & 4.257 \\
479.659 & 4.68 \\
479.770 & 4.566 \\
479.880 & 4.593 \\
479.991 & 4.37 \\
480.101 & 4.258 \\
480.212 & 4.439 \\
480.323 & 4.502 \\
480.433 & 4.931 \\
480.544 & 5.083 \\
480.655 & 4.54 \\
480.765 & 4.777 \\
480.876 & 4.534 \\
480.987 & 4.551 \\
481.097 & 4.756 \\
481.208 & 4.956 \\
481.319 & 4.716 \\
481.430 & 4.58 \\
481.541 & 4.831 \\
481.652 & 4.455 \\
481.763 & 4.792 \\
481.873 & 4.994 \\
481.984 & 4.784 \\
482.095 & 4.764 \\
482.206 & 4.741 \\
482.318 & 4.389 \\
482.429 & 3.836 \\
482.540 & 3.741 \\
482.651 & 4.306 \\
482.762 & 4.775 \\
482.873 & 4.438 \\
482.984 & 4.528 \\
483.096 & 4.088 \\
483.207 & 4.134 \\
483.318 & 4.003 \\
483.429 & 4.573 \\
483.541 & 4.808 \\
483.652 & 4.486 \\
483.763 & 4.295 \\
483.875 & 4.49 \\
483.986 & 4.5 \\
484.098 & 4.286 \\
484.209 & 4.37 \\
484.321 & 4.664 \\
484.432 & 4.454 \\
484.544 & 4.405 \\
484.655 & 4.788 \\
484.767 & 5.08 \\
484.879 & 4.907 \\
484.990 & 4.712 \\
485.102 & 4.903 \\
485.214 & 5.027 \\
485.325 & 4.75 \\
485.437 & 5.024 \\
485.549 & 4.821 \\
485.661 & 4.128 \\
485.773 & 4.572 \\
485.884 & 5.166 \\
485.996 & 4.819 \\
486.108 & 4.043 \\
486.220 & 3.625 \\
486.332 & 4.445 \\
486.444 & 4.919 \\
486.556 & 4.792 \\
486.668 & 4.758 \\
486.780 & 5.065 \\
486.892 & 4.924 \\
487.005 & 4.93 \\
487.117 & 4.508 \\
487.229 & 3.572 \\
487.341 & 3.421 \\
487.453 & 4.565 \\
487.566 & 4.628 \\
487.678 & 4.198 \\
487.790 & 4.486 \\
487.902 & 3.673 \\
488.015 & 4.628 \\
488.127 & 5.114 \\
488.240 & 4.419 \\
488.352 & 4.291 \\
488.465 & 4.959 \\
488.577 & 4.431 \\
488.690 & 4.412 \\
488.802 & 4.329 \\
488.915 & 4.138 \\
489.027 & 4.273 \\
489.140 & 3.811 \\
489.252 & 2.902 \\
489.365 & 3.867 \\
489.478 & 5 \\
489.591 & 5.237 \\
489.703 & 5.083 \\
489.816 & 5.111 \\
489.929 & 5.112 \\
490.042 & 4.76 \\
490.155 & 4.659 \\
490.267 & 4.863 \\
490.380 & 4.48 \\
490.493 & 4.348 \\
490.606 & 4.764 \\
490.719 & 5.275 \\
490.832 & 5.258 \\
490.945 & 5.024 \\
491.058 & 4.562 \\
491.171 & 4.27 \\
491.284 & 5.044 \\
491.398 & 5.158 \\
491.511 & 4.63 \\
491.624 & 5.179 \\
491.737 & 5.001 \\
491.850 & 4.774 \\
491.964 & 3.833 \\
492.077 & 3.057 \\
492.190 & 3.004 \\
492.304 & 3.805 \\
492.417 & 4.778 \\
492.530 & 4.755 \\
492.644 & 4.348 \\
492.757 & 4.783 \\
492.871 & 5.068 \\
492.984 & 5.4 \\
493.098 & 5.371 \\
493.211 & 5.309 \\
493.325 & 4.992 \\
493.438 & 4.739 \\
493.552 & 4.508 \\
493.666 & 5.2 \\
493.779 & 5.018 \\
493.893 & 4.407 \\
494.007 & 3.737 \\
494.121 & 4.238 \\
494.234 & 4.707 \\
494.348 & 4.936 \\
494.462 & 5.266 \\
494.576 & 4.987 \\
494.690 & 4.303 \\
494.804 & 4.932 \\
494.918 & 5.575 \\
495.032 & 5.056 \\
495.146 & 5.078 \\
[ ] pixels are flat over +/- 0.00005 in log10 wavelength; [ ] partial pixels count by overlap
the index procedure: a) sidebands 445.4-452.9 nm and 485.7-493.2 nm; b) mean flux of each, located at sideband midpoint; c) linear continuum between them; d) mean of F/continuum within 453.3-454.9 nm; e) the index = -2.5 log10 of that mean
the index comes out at 0.04 mag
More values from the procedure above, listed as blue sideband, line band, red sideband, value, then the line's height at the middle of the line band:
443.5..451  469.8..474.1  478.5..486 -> -0.10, 4.28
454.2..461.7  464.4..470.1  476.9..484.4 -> -0.08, 4.48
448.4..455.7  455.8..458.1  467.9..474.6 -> -0.13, 4.25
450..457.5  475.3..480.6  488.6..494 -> 0.09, 4.49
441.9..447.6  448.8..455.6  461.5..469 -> -0.06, 3.89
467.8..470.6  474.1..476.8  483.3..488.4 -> 0.06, 4.7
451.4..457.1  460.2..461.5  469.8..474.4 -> -0.09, 4.35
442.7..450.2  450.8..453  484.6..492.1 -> -0.13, 3.7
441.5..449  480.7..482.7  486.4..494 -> -0.05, 4.37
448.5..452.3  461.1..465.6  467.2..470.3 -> -0.05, 4.71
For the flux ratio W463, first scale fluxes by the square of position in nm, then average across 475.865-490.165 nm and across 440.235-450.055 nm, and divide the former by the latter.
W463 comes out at 1.5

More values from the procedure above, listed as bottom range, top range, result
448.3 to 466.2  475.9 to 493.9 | 1.11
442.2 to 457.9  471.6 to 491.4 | 1.31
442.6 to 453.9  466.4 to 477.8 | 1.37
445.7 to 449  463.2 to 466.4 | 1.42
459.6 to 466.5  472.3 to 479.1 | 0.92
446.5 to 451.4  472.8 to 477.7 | 1.18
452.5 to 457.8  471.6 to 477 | 1.17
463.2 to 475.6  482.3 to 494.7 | 1.04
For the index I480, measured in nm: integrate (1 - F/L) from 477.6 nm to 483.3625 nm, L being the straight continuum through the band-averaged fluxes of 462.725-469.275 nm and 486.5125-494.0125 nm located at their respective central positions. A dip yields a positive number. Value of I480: 0.48 nm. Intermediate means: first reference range 4.86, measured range 4.3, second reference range 4.58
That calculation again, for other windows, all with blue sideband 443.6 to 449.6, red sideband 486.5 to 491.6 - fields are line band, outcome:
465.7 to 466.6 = -0.25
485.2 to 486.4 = -0.02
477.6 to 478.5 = 0.16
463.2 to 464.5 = -0.32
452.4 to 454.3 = 0.08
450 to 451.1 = -0.26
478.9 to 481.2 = -0.08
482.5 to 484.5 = 0.03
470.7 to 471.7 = -0.11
